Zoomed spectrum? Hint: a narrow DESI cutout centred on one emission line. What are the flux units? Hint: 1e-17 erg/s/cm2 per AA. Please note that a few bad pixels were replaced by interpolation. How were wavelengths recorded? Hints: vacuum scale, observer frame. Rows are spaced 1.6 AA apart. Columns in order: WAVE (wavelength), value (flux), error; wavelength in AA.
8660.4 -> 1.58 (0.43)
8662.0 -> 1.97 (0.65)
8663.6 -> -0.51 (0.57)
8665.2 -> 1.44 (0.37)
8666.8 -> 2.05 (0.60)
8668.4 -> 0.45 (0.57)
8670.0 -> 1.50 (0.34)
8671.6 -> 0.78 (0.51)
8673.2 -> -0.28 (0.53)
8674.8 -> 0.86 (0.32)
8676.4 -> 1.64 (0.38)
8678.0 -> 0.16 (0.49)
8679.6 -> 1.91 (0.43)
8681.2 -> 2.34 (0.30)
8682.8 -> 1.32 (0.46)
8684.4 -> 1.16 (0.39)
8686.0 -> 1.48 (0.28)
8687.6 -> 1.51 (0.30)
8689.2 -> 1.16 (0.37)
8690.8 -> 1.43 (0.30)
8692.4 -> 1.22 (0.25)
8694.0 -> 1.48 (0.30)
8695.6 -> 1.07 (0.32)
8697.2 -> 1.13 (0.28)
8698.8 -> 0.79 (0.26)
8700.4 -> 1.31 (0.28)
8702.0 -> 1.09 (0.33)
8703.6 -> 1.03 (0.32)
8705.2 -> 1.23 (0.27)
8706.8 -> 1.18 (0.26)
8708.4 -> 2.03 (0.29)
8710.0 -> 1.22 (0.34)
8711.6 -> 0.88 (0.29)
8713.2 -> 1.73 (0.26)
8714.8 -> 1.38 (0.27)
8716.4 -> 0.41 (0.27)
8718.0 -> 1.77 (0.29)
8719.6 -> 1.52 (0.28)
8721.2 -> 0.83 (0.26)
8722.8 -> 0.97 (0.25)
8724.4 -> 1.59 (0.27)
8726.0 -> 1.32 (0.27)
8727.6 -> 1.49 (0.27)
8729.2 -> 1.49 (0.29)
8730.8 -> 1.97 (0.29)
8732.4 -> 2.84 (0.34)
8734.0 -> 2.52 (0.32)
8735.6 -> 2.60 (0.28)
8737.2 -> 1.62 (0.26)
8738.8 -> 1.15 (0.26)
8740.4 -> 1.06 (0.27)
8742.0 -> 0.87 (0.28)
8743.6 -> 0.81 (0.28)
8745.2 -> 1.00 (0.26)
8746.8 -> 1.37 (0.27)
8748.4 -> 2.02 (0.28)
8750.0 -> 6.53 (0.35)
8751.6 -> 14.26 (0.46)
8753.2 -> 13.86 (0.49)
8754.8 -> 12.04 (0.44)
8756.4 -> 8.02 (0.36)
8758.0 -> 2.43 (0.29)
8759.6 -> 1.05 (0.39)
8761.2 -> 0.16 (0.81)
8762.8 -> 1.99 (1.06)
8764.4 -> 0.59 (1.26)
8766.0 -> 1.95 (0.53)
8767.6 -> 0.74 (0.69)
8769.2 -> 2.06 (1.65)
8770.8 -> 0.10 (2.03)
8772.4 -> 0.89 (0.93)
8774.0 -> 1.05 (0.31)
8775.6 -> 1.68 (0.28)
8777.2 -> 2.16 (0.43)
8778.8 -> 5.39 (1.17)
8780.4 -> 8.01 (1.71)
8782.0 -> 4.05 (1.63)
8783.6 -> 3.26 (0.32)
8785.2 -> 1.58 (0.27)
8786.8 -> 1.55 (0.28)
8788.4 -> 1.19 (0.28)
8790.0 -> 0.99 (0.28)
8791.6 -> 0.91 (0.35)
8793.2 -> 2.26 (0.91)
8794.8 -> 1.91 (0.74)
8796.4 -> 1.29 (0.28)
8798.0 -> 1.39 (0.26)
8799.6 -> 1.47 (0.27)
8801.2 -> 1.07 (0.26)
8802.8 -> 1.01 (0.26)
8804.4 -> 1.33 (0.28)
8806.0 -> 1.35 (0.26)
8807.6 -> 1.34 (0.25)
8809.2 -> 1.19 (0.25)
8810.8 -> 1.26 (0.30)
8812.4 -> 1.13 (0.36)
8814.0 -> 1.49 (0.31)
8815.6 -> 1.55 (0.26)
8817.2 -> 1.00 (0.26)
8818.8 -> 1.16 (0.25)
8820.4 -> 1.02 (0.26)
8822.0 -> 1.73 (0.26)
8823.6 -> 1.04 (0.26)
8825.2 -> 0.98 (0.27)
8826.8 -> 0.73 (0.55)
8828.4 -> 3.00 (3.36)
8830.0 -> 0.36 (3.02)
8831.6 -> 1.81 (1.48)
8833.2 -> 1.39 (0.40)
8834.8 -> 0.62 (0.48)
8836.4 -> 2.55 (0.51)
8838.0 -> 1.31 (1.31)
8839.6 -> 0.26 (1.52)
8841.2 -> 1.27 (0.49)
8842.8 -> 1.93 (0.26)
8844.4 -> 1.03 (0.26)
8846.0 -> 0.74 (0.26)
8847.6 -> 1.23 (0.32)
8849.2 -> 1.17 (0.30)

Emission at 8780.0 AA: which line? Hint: [N II]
